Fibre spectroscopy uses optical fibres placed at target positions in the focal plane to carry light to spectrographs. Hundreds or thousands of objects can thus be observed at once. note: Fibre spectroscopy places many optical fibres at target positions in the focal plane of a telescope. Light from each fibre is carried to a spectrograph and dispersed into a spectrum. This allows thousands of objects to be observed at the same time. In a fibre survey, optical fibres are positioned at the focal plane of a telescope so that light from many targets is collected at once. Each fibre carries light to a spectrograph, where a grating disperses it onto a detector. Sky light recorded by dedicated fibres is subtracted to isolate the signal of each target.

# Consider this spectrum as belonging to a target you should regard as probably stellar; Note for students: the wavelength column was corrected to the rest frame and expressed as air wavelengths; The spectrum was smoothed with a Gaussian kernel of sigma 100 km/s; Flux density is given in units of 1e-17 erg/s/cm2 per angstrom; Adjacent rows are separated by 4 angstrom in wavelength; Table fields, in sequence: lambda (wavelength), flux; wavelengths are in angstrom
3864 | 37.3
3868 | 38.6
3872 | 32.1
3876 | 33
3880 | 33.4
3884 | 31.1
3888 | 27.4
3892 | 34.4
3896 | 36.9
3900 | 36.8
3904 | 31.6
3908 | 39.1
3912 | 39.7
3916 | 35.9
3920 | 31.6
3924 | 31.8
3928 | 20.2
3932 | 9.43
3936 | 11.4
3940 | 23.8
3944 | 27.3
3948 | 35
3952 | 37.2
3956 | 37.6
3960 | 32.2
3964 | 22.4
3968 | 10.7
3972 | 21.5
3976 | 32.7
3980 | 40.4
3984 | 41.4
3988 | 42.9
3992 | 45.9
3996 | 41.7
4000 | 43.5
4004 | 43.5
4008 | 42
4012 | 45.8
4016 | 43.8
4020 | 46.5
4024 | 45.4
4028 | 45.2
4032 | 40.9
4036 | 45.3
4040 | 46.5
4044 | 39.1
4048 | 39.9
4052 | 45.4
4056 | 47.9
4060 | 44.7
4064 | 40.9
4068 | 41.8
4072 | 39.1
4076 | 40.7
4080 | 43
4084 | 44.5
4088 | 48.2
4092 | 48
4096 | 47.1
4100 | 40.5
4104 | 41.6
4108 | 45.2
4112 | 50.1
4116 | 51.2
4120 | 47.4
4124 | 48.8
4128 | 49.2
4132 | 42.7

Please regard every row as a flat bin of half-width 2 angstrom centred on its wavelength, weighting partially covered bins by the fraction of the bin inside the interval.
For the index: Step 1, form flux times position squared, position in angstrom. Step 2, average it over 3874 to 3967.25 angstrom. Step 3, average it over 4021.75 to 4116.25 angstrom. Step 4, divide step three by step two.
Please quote 1.58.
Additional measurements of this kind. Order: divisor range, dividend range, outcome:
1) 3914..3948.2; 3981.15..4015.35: 1.82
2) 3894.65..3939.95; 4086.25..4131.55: 1.77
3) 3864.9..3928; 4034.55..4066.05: 1.40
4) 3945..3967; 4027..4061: 1.45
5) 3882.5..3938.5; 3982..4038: 1.55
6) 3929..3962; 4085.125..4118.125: 1.89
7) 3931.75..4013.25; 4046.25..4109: 1.38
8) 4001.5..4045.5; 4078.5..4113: 1.06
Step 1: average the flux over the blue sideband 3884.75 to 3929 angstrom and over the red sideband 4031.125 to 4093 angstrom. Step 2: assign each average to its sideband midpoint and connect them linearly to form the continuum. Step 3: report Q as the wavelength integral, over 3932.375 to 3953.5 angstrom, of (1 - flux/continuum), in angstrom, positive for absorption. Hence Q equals 6.2 angstrom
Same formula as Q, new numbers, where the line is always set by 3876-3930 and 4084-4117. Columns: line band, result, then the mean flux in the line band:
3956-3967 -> 2.75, 27.7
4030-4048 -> -0.21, 42.6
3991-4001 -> -1.08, 43.5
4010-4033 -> -2.14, 44.8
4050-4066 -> -0.50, 44.7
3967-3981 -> 4.24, 26.4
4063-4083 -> 1.40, 41.3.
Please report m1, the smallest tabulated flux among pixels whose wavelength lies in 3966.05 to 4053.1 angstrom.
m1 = 10.7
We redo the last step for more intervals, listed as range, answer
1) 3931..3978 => 9.43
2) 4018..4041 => 40.9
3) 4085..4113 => 40.5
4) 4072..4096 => 39.1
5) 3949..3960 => 32.2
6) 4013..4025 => 43.8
